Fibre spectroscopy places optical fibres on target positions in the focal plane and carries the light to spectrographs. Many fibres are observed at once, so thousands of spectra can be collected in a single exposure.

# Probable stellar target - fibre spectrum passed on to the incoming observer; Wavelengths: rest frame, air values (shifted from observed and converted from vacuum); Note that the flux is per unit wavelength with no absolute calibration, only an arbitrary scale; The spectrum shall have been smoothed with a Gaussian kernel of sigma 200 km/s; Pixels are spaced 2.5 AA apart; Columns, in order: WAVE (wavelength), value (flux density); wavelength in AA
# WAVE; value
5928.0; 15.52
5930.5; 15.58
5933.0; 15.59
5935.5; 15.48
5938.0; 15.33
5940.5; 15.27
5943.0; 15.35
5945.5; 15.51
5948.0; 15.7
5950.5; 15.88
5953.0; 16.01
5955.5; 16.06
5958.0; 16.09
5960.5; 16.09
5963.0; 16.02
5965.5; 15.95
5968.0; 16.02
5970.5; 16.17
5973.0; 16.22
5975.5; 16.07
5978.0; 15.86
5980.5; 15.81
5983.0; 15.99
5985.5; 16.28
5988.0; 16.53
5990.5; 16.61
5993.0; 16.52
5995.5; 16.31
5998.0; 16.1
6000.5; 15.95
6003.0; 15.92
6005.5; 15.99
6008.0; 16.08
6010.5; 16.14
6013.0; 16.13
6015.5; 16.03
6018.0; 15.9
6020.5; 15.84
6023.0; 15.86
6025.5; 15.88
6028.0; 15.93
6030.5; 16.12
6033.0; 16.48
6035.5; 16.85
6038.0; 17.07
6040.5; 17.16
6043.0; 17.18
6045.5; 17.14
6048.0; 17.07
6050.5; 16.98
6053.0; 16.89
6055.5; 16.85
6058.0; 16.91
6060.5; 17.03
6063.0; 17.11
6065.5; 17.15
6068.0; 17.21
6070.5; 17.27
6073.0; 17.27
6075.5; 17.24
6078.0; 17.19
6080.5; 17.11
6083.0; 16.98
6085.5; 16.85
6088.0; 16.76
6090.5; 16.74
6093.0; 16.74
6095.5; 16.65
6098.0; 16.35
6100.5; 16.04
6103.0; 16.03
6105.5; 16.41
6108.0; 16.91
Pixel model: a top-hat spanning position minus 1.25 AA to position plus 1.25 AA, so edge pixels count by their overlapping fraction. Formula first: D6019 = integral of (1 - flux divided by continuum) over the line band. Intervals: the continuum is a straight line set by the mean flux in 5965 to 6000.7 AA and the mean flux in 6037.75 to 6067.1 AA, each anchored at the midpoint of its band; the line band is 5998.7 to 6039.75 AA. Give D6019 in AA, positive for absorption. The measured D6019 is 1.2 AA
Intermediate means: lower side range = 16.2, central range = 16.1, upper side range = 17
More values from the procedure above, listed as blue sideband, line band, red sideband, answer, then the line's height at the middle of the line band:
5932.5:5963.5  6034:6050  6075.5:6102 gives -0.6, 16.4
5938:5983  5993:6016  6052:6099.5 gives 0.3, 16.3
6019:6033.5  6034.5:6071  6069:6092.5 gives -1.2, 16.5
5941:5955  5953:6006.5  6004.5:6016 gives -0.8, 15.9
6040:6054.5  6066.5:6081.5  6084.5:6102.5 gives -0.4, 16.8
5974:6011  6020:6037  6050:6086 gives 0.4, 16.6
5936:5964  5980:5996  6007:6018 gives -0.4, 15.9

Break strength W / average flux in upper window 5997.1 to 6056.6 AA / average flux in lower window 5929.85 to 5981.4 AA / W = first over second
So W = 1.04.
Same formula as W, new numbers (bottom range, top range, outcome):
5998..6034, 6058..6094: 1.06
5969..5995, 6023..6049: 1.03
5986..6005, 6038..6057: 1.05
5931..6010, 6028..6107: 1.06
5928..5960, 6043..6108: 1.08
